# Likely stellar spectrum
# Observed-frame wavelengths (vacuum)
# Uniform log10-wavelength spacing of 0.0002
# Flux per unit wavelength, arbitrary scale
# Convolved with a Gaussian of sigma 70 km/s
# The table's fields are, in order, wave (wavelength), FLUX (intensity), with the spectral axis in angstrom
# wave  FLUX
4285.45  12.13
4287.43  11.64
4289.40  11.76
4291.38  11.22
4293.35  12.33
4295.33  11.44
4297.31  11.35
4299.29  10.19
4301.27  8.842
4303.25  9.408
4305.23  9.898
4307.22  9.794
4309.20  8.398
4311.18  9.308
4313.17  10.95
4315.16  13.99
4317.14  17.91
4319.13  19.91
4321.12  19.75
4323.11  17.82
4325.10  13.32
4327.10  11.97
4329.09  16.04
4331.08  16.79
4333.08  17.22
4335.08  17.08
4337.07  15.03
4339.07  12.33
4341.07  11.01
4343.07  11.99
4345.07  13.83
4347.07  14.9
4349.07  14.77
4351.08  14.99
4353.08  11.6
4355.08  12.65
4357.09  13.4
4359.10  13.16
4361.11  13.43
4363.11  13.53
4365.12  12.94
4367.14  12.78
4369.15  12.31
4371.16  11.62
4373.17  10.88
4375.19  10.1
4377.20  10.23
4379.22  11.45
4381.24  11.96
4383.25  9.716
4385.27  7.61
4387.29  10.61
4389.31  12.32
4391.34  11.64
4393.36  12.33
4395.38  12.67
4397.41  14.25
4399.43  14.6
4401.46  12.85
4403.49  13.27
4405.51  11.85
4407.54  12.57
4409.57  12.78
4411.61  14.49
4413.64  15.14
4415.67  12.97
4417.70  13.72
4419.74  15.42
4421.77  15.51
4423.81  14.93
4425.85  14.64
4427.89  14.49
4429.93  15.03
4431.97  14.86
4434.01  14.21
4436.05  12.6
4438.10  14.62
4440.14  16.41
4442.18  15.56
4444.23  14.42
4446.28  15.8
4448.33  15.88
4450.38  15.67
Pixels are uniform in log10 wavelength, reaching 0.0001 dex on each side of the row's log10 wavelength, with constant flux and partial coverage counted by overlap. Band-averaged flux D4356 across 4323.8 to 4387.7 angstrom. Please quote 12.9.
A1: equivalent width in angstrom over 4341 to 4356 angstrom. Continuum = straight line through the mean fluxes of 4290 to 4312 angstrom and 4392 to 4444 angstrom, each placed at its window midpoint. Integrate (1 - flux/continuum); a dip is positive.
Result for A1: -2.0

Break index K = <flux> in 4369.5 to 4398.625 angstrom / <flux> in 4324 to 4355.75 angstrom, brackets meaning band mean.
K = 0.80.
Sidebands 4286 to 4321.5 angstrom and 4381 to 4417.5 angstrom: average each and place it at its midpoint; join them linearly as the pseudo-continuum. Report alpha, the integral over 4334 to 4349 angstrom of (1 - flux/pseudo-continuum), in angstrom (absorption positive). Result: -2.02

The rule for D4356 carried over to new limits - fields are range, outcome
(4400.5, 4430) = 13.9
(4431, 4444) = 14.7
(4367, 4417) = 12.1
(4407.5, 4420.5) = 13.9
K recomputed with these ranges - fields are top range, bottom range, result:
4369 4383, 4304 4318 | 0.97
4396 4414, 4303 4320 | 1.10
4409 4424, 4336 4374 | 1.10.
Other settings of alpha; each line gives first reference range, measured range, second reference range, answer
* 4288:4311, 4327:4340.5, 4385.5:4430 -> -4.7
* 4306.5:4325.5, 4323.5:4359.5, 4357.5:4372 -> -1.5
